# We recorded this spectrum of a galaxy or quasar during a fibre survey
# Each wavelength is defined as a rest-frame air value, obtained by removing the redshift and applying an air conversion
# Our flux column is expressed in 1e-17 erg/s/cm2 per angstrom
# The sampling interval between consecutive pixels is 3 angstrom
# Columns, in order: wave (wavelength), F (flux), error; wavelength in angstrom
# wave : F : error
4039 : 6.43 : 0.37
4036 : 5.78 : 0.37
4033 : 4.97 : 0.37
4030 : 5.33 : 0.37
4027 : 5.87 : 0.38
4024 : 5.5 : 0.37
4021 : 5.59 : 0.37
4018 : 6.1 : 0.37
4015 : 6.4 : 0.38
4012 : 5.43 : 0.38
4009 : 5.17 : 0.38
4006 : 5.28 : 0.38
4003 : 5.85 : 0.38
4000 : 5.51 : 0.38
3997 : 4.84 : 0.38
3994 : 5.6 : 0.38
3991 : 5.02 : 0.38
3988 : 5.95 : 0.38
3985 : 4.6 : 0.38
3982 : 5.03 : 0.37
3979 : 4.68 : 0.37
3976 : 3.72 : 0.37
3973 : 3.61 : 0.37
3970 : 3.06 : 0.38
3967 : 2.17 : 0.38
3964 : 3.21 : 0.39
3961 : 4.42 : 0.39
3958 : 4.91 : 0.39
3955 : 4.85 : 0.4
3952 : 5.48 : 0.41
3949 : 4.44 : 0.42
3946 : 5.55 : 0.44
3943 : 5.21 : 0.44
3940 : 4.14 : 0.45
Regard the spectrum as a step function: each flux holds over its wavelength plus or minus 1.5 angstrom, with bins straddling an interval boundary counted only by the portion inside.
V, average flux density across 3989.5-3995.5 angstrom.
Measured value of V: 5.31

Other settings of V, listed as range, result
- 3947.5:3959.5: 4.92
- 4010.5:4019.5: 5.98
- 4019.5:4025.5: 5.54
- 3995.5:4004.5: 5.4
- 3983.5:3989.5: 5.27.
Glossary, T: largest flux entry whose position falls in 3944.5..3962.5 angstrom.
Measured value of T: 5.55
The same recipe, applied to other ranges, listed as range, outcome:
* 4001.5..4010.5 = 5.85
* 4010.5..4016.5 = 6.4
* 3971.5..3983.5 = 5.03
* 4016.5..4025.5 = 6.1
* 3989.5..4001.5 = 5.6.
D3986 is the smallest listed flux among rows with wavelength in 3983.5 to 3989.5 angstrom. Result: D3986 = 4.6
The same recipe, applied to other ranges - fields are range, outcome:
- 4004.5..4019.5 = 5.17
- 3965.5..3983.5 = 2.17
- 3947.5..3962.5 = 4.42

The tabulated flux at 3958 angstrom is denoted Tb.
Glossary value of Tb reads 4.91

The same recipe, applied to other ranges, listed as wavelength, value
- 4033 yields 4.97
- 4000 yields 5.51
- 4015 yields 6.4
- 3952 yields 5.48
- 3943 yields 5.21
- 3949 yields 4.44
